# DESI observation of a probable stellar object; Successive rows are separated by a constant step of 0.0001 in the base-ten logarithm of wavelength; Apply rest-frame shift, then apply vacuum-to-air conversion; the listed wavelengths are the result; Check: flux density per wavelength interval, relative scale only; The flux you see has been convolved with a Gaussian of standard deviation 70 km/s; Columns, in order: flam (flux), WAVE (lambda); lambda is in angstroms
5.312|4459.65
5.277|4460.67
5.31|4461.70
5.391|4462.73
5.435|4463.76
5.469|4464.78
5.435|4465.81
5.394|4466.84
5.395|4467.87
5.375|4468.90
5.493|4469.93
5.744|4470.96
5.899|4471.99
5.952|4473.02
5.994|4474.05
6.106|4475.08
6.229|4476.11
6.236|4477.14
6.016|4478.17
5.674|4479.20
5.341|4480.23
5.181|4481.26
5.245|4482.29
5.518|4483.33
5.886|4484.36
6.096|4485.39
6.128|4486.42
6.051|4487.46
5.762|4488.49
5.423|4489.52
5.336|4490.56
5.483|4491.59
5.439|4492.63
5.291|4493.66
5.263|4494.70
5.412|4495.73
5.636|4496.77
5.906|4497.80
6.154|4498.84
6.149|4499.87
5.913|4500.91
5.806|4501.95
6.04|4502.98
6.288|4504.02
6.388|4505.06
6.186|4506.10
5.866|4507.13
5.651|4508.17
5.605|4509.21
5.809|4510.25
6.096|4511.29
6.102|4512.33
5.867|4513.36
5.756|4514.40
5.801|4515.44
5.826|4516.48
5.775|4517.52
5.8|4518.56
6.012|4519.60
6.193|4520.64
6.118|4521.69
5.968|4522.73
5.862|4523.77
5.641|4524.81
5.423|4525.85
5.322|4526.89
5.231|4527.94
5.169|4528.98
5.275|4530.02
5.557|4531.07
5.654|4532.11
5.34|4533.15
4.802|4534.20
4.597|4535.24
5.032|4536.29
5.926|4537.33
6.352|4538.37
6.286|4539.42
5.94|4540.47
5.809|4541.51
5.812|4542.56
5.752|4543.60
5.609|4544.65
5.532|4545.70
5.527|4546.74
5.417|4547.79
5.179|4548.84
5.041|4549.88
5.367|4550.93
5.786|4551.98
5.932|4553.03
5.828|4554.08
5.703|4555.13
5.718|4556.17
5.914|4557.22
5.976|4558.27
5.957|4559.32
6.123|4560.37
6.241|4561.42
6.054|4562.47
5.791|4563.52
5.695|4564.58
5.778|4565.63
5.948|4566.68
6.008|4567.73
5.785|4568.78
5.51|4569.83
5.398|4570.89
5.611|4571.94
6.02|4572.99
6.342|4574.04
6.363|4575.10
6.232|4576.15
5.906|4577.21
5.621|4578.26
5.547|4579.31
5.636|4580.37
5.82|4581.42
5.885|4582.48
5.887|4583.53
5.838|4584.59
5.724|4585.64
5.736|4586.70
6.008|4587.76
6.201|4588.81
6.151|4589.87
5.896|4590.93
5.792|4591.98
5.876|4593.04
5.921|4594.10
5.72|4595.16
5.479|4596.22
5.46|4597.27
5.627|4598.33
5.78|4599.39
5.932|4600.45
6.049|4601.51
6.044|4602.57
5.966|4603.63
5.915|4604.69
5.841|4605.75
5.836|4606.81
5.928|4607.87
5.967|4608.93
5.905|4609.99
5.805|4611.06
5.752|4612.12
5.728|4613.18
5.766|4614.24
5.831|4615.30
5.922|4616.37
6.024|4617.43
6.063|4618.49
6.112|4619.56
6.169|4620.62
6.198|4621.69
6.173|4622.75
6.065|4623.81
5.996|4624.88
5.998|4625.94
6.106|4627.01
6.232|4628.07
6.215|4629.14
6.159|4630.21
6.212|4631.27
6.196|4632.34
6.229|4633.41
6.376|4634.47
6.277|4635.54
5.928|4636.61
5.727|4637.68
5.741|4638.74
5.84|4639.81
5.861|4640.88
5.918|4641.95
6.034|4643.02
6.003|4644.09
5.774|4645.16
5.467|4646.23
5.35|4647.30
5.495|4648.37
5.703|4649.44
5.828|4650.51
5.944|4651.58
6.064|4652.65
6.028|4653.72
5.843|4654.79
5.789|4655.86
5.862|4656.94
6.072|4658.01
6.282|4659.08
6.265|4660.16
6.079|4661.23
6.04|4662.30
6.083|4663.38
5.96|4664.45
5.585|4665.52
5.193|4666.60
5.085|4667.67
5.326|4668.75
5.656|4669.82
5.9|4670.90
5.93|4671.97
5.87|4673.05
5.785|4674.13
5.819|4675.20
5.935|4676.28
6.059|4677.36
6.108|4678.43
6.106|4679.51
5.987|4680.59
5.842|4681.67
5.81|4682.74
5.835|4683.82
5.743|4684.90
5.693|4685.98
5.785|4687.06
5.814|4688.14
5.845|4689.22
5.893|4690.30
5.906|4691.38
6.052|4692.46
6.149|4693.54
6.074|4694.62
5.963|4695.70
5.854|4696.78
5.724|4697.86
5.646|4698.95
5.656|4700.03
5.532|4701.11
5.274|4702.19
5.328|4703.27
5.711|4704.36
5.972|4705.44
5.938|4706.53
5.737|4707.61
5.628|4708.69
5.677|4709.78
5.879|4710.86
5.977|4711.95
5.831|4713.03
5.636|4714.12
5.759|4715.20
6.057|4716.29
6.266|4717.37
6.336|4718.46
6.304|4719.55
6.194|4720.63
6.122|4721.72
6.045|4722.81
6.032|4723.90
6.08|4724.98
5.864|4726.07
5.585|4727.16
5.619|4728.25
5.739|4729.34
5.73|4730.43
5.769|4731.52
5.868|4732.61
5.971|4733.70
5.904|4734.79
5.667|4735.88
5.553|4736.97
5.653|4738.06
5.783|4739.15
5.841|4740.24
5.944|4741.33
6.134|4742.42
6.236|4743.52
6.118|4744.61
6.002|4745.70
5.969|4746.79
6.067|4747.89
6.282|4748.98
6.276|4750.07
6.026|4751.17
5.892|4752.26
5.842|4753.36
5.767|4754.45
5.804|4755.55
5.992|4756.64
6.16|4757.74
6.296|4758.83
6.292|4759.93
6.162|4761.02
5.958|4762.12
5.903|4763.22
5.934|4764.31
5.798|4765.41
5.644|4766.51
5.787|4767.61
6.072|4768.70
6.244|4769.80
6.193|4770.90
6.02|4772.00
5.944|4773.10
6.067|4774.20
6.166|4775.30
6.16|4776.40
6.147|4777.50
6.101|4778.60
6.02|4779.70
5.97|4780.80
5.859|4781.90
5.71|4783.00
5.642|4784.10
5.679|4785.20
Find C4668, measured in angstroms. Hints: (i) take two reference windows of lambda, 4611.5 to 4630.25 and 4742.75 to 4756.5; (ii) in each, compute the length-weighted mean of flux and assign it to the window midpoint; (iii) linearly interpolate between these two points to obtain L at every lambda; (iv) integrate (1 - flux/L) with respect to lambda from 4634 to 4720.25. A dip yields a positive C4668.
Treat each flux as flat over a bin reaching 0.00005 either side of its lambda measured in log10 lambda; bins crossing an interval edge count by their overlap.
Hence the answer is 2.5 angstroms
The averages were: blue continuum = 6.02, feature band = 5.85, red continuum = 6.02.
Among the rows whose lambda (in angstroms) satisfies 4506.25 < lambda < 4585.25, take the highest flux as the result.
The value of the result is 6.363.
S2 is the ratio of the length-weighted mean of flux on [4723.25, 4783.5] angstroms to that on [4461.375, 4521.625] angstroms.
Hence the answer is 1.03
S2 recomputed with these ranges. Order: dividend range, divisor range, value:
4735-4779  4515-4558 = 1.06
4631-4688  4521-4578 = 1.03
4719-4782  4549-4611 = 1.02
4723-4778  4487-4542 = 1.04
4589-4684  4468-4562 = 1.03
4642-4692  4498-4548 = 1.01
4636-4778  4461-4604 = 1.02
